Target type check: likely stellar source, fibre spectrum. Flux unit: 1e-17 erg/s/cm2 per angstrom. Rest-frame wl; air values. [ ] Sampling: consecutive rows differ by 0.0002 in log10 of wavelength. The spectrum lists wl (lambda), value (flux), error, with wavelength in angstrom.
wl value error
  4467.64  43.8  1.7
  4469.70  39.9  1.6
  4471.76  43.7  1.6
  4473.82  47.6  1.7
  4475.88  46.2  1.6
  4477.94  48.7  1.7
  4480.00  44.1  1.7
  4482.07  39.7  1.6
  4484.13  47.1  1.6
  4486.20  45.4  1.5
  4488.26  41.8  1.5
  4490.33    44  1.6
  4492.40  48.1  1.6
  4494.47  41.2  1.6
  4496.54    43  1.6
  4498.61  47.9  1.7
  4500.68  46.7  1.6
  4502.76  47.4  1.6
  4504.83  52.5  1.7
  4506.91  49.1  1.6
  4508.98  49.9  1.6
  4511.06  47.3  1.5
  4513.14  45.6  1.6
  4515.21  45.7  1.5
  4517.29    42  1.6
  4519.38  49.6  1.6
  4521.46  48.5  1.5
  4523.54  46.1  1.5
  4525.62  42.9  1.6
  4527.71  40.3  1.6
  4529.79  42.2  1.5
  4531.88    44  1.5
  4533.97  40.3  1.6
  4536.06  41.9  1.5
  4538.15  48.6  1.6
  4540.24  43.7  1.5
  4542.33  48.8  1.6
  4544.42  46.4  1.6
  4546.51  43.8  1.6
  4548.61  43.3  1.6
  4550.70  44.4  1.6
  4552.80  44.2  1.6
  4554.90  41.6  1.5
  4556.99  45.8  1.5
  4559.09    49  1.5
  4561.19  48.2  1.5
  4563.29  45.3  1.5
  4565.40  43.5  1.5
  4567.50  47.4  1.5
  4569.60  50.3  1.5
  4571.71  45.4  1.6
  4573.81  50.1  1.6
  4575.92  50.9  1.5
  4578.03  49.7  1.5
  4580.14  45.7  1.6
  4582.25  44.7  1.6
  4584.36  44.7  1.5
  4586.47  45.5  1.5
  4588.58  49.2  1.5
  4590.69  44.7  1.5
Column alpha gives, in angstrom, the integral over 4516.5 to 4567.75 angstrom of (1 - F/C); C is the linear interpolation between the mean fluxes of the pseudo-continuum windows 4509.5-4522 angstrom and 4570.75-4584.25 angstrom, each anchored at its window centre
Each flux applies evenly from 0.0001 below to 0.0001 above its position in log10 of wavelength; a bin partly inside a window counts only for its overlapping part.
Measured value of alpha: 2.3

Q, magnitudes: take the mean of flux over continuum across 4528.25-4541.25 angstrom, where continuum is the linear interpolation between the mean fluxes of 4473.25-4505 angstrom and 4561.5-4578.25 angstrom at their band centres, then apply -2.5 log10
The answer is 0.08 mag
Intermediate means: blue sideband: 45.5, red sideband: 47.7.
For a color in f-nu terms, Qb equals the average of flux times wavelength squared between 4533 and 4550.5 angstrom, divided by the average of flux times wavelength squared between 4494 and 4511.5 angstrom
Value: 1.0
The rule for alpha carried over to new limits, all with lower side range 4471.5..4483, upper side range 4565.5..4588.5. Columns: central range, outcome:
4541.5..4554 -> 0.4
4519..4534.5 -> 0.7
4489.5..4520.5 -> -0.6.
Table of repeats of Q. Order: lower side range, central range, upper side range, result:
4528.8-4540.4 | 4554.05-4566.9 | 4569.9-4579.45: 0.030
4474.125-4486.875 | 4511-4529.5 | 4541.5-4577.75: 0.018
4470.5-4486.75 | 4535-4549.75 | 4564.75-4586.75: 0.031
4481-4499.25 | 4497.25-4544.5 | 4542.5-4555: -0.039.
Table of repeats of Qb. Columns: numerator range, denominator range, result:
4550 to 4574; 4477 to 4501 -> 1.07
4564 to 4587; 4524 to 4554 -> 1.09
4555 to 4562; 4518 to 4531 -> 1.06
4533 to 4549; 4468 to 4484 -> 1.04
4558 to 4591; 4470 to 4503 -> 1.09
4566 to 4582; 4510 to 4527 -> 1.08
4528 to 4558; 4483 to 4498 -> 1.02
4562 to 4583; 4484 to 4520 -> 1.05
